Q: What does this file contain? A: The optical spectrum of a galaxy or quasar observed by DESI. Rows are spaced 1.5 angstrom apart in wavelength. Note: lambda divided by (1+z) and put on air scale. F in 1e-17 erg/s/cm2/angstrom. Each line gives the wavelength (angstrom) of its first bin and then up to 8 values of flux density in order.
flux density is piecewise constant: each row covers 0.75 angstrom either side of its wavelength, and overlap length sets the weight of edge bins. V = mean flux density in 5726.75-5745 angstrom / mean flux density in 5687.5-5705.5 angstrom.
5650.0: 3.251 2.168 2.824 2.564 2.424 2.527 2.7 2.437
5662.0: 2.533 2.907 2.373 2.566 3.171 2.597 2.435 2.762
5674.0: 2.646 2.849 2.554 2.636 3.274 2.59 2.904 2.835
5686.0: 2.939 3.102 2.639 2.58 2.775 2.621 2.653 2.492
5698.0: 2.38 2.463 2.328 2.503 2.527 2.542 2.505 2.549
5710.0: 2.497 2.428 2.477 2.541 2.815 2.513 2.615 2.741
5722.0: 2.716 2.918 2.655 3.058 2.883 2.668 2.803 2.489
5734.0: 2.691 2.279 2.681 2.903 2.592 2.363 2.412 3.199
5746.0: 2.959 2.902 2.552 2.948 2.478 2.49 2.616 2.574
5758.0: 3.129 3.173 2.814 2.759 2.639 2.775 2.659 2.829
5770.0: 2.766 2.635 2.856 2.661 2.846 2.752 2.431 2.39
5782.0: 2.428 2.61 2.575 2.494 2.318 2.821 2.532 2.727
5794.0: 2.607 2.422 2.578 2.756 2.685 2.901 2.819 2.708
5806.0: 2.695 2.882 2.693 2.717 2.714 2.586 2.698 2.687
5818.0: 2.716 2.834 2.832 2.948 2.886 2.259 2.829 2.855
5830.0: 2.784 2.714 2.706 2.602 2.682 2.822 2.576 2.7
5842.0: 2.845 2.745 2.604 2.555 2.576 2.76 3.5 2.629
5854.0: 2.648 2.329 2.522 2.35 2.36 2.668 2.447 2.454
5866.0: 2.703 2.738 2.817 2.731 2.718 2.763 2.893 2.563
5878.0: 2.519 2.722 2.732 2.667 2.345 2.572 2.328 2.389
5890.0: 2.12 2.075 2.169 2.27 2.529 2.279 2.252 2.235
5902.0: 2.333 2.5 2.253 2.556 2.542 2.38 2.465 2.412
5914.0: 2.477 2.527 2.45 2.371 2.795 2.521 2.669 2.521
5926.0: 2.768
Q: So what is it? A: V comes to 1.04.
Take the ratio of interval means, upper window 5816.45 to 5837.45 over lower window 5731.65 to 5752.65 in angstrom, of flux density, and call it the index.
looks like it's 1.0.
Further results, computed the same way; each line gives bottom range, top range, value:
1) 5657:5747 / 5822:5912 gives 0.97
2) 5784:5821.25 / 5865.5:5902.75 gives 0.93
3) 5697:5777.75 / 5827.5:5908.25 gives 0.96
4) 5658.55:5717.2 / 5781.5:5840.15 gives 1.02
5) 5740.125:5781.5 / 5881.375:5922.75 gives 0.88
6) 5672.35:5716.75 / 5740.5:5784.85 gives 1.02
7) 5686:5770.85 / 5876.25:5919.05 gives 0.90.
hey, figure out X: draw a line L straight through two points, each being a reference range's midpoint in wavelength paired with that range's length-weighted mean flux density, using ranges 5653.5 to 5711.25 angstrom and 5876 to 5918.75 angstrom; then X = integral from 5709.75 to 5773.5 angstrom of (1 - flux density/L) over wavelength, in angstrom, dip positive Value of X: -3.3 angstrom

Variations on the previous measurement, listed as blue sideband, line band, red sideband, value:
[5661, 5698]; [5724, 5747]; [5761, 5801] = -0.3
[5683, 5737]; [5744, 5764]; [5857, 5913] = -1.6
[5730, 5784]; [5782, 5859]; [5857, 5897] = -2.4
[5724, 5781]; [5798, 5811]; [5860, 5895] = -0.6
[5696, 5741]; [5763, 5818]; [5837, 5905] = -1.8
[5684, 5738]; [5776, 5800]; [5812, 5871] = 0.8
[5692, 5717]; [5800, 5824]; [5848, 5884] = -1.4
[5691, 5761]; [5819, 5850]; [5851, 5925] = -2.0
